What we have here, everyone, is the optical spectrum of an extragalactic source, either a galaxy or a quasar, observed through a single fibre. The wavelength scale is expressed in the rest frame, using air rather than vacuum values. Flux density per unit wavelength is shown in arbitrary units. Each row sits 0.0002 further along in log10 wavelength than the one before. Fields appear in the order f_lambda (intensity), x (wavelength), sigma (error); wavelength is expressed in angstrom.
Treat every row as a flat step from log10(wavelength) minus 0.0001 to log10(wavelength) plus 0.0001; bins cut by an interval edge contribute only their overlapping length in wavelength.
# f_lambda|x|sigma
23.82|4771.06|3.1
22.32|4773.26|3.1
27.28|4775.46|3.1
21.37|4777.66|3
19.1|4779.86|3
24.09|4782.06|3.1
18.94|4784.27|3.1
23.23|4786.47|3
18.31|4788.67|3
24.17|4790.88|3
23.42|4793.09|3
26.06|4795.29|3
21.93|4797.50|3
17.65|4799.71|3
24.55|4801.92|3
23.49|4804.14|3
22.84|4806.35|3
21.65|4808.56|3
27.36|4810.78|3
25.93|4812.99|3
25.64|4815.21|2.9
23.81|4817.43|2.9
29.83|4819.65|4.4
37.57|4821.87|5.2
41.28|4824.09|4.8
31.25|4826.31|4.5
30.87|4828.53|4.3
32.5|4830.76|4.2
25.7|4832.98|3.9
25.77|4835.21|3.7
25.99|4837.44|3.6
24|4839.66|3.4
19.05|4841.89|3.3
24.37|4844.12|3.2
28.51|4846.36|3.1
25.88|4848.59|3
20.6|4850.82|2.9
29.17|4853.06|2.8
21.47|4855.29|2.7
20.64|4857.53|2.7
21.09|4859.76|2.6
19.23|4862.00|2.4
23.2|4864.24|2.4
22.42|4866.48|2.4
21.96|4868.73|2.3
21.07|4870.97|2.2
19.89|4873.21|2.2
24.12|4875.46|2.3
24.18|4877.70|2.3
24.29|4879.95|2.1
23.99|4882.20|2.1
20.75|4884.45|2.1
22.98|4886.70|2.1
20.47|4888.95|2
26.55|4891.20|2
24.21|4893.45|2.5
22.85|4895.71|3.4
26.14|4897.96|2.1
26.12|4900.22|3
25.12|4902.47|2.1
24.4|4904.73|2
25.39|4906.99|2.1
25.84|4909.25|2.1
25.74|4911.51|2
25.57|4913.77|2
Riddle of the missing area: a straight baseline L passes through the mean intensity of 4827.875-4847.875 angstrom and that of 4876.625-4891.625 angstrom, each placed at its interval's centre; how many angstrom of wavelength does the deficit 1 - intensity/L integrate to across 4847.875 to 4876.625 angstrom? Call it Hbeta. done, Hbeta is 2.7 angstrom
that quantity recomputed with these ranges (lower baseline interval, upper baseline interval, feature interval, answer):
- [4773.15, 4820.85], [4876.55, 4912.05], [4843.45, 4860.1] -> -0.14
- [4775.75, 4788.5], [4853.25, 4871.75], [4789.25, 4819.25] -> -3.05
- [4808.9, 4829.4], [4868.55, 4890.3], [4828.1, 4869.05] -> 3.29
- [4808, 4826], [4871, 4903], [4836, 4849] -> 1.29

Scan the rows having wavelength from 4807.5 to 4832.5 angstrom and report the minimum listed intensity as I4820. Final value 21.65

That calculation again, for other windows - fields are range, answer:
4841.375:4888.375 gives 19.05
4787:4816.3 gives 17.65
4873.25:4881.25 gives 24.12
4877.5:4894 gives 20.47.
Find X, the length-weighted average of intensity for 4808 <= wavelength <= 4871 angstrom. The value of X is 25.9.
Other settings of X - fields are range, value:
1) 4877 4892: 23.2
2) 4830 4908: 23.8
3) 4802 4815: 24.4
